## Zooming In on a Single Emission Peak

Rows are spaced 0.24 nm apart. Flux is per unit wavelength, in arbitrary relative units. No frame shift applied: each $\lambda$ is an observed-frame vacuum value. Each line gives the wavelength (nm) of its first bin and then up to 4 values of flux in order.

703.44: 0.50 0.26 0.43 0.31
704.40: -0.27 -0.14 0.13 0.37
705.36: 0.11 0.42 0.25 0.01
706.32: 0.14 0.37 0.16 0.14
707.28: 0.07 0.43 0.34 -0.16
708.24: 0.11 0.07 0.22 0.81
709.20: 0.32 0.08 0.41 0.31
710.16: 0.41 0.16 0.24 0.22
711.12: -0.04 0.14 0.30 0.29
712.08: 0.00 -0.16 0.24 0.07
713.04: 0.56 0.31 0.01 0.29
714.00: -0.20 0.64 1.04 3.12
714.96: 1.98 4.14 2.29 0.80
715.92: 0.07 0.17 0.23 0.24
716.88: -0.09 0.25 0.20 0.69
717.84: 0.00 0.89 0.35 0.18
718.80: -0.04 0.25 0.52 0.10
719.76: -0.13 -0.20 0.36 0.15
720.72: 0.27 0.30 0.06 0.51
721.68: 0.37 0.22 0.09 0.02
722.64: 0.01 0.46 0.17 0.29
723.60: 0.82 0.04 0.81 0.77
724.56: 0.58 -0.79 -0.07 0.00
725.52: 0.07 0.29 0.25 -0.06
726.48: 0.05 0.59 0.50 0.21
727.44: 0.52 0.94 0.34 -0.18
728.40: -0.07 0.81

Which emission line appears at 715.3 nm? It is [O II] 3727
